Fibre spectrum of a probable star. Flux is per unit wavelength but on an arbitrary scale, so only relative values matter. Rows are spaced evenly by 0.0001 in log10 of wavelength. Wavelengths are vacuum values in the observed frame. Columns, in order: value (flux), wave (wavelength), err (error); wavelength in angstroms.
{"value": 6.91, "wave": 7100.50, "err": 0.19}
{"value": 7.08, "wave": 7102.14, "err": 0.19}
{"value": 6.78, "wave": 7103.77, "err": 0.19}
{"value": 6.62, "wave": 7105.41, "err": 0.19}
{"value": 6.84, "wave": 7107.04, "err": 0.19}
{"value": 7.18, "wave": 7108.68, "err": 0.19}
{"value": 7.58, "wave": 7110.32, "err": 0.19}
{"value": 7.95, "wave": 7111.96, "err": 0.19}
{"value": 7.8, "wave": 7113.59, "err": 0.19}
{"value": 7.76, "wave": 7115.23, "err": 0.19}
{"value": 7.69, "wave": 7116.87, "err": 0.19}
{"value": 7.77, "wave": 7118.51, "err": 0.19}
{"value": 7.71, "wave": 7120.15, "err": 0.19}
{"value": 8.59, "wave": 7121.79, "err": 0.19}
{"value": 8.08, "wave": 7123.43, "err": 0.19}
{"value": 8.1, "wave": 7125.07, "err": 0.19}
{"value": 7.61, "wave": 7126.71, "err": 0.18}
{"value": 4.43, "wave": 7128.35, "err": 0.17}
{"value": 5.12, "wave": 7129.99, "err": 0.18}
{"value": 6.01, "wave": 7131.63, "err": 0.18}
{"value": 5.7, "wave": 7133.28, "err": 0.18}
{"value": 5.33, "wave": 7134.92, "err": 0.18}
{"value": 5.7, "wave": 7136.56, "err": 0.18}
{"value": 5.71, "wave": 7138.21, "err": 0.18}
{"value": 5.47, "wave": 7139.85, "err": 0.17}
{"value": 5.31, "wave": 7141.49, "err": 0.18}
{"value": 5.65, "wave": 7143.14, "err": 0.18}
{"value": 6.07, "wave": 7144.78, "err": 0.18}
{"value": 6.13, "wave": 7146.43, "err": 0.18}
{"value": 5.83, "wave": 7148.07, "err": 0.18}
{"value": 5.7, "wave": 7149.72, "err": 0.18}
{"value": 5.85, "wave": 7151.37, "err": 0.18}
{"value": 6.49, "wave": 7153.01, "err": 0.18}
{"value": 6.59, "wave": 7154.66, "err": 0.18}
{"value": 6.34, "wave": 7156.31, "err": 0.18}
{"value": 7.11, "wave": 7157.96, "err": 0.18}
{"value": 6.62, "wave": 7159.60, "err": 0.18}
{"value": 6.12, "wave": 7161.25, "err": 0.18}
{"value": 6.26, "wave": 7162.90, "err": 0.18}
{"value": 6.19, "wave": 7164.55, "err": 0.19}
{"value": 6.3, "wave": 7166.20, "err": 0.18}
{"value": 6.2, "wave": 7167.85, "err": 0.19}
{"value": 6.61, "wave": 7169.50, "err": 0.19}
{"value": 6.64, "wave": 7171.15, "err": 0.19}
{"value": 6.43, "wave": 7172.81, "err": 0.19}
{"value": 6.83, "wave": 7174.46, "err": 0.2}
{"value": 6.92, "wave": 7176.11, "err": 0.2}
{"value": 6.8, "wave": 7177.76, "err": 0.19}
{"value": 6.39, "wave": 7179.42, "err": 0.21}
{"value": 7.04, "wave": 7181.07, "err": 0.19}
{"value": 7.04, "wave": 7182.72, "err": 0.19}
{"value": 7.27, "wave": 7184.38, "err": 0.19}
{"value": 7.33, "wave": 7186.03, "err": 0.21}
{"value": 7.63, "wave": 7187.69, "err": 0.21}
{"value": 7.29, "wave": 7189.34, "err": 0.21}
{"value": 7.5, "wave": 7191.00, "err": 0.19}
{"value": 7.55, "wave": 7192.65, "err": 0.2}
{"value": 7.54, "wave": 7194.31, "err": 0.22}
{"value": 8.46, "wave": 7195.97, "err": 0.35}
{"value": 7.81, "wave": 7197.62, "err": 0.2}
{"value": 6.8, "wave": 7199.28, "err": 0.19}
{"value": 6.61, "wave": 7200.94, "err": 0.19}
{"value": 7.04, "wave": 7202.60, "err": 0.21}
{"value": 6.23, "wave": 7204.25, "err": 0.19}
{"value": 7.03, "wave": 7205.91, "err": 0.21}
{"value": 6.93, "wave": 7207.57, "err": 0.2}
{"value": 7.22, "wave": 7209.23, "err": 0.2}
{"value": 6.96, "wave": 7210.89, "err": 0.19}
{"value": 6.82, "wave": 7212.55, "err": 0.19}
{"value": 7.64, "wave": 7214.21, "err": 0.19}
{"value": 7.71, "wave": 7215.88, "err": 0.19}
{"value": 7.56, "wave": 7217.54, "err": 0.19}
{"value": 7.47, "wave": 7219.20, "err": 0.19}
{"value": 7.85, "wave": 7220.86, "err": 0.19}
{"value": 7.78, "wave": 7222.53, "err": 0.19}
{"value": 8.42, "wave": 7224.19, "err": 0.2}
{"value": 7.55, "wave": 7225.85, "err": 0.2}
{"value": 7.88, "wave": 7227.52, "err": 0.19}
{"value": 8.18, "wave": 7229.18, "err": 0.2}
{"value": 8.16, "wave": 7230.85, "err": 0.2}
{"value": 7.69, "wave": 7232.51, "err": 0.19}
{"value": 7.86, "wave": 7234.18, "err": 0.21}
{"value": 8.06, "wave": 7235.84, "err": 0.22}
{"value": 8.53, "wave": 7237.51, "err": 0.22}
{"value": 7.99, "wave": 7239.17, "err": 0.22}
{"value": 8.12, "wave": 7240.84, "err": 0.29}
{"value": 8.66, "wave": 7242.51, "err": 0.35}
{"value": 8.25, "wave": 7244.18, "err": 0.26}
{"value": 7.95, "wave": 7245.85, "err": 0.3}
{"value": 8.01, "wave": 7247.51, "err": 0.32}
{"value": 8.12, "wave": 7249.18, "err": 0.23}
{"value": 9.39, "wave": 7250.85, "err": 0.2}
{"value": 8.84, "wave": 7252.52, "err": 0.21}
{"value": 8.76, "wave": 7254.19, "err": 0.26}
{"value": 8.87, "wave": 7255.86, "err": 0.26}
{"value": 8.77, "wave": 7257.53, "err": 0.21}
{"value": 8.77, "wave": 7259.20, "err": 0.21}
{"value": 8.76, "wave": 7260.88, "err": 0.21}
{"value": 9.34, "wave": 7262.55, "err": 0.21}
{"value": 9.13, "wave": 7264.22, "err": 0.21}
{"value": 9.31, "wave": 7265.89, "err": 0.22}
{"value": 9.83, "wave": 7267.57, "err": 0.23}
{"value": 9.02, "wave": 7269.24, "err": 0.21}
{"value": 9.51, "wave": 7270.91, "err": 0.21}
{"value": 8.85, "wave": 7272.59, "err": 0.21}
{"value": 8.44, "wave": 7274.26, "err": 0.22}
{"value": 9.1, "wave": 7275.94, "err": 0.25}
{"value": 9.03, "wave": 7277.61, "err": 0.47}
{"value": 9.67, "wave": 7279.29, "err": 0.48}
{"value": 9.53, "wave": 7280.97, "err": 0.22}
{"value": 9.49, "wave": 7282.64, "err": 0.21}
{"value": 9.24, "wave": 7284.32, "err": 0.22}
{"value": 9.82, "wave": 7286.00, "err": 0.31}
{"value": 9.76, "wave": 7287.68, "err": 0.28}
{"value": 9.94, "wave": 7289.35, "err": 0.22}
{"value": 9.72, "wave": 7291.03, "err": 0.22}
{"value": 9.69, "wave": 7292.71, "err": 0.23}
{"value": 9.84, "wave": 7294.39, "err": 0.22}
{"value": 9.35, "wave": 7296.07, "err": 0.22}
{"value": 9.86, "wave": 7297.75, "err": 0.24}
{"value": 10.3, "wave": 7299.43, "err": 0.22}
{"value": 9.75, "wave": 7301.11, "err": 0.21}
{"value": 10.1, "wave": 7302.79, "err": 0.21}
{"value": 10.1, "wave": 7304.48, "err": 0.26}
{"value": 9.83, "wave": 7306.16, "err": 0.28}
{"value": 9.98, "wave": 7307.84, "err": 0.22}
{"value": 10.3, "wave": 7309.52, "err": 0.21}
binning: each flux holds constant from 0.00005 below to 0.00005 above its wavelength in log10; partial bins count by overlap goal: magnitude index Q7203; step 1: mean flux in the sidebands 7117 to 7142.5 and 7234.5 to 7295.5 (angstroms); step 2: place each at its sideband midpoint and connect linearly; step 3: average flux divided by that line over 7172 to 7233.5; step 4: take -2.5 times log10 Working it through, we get 0.07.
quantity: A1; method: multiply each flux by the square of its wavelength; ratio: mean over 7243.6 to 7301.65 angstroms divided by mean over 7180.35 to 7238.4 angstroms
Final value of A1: 1.25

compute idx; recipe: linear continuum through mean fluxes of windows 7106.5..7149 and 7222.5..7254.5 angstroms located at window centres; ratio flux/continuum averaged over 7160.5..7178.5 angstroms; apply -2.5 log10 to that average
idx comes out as 0.12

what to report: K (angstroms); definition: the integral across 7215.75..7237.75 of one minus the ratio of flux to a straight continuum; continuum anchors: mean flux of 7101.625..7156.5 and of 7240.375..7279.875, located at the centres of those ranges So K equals 1.03 angstroms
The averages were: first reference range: 6.6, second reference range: 8.86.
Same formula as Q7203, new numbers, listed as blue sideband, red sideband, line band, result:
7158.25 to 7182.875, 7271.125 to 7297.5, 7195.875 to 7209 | 0.047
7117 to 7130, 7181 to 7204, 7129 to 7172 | 0.212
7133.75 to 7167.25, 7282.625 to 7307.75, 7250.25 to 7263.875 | -0.016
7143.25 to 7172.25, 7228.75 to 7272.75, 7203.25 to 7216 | 0.083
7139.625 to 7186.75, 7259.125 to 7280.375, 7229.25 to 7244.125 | 0.021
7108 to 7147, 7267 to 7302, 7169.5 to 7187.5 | 0.109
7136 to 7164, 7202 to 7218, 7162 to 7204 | -0.052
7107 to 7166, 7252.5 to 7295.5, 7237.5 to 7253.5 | 0.042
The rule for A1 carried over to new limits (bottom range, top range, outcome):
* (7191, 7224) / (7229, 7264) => 1.16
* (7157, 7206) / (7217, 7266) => 1.22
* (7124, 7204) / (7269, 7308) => 1.52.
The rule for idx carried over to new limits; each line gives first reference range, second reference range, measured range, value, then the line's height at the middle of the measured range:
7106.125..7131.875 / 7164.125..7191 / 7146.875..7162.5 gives 0.12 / 7.01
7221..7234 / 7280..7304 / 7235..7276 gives 0.00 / 8.72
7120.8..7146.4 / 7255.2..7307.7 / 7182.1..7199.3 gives -0.01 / 7.46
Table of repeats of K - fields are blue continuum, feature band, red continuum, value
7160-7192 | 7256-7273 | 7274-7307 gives -0.24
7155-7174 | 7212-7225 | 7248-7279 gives 0.27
